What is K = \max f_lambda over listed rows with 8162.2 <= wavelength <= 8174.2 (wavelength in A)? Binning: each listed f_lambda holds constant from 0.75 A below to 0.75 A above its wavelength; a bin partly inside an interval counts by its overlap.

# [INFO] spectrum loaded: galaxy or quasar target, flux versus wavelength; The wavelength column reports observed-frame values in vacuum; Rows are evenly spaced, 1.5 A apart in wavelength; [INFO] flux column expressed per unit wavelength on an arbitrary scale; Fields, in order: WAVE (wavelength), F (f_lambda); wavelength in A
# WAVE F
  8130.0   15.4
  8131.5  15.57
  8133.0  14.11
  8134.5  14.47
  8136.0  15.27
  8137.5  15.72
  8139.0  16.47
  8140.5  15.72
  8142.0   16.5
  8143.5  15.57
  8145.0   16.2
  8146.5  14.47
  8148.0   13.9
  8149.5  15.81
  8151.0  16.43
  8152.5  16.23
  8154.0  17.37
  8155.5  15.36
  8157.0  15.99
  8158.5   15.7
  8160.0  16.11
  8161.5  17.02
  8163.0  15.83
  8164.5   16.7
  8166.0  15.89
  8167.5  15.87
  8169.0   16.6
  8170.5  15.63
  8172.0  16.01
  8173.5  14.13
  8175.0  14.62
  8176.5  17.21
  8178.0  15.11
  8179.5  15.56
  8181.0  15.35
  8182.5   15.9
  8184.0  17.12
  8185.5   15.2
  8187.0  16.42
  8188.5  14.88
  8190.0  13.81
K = 16.7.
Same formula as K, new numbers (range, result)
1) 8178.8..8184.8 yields 17.12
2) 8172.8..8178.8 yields 17.21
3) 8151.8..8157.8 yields 17.37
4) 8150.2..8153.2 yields 16.43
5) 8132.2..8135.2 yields 14.47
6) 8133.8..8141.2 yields 16.47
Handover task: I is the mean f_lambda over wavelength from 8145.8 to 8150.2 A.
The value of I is 14.7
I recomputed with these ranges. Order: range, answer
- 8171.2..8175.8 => 15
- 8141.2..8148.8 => 15.3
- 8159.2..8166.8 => 16.3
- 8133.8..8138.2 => 15.2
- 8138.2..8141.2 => 16.1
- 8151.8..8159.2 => 16.1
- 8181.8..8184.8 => 16.5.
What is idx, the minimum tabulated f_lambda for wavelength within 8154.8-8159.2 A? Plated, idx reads 15.36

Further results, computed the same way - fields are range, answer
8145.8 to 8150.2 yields 13.9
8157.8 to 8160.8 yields 15.7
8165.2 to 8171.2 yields 15.63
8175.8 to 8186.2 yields 15.11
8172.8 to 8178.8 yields 14.13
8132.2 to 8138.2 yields 14.11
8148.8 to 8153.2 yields 15.81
